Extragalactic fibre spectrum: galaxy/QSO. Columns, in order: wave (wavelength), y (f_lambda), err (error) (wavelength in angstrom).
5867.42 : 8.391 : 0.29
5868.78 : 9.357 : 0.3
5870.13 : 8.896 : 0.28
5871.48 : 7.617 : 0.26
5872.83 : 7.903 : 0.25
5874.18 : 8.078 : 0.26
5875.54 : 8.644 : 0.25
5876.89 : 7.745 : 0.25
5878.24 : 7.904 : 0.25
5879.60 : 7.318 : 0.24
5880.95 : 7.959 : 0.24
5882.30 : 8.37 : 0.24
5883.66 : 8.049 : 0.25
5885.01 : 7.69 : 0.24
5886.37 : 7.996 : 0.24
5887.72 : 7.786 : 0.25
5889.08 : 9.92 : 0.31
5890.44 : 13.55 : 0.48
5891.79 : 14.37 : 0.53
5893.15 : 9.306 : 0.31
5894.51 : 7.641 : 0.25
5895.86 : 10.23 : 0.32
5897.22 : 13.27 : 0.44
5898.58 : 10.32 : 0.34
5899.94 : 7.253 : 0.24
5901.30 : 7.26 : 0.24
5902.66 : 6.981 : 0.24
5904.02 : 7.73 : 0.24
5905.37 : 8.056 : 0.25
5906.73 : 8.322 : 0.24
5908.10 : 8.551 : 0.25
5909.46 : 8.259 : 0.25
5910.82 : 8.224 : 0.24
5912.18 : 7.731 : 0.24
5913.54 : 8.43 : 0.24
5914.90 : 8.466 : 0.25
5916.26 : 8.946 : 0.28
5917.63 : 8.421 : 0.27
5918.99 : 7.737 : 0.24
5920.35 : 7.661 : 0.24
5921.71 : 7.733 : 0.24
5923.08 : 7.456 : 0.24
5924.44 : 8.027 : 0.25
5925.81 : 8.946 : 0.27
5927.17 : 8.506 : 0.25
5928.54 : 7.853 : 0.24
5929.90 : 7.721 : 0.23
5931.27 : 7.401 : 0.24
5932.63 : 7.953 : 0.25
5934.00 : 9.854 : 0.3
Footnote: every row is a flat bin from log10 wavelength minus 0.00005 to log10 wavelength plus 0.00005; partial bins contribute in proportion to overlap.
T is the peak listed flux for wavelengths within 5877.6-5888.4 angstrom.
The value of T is 8.37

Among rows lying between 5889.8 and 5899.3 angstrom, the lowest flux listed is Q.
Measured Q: 7.641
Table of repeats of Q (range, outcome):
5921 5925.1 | 7.456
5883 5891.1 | 7.69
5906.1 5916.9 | 7.731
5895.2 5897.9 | 10.23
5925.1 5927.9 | 8.506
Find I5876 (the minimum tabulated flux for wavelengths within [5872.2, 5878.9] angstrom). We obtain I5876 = 7.745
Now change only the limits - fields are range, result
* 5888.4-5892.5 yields 9.92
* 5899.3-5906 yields 6.981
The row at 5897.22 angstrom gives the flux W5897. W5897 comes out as 13.27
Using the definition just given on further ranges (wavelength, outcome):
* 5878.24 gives 7.904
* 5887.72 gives 7.786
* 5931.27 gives 7.401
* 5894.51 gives 7.641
